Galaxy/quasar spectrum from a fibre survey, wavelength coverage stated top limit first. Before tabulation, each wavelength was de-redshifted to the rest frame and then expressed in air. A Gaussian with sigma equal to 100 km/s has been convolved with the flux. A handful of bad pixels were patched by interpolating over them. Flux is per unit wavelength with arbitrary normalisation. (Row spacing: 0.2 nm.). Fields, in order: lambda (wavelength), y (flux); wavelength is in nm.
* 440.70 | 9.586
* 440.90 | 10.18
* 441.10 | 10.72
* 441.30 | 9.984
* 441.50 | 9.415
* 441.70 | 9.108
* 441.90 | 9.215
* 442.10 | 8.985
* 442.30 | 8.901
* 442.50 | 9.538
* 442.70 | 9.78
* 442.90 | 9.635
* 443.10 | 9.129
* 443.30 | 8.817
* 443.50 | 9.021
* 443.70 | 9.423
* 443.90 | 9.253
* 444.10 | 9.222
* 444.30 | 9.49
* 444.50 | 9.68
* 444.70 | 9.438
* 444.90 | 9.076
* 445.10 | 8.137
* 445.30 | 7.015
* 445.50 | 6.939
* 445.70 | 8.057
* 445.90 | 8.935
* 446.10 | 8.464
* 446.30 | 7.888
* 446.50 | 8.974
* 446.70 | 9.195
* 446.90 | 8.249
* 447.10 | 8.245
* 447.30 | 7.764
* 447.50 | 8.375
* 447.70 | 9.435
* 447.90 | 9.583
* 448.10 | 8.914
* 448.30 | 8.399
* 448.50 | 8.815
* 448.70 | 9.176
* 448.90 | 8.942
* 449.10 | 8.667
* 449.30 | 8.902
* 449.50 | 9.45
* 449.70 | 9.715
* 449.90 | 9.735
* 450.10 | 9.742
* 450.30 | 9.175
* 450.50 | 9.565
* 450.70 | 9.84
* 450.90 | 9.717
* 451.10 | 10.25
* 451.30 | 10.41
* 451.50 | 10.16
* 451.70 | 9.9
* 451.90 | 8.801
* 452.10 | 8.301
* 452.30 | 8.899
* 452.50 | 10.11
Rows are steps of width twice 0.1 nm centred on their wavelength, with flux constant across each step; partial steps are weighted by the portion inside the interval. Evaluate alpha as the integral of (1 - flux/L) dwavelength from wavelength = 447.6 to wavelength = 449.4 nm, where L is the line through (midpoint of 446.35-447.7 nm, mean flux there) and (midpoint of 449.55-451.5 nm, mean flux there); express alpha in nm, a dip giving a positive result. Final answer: 0.014 nm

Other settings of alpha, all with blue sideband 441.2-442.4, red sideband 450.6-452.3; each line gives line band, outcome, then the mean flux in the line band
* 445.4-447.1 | 0.20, 8.33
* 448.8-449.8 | 0.04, 9.14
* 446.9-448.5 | 0.14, 8.66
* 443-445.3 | 0.07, 9.06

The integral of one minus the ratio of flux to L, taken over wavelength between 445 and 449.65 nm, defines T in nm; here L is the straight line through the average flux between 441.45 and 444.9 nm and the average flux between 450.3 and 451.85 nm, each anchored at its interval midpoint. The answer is 0.51 nm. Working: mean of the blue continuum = 9.29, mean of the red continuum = 9.89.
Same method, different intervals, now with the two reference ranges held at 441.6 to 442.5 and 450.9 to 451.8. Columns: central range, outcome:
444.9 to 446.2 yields 0.202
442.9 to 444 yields 0.010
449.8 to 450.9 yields 0.044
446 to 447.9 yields 0.213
